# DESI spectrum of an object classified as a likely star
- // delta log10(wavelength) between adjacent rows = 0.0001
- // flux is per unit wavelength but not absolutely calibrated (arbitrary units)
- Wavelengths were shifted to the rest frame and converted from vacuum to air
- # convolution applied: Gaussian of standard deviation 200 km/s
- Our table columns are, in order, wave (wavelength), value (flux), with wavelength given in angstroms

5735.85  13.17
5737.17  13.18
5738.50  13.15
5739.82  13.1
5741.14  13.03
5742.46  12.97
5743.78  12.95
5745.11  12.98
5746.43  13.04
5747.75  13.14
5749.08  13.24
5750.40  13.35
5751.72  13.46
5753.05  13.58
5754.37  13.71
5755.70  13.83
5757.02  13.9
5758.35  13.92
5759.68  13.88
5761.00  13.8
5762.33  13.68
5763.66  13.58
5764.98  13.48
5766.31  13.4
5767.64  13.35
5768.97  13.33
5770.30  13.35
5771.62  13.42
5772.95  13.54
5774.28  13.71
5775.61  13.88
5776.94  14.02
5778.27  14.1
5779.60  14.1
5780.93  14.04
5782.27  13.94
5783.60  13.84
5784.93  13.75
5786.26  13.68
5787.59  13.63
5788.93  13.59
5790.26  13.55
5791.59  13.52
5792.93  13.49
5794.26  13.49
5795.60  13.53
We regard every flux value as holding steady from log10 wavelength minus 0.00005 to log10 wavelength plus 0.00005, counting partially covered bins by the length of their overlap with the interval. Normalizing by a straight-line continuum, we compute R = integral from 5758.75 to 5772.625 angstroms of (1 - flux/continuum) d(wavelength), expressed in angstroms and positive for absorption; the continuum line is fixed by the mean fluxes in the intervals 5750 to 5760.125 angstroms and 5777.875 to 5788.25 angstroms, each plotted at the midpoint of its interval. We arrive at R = 0.2 angstroms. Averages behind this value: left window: 13.7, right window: 13.9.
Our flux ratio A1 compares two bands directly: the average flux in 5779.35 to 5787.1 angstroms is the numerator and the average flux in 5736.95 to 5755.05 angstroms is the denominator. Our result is 1.1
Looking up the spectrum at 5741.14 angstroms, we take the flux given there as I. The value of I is 13.03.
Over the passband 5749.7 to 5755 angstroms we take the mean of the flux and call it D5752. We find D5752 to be 13.5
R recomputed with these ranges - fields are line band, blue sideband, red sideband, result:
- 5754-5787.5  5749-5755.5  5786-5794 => -0.5 angstroms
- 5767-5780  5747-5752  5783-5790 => -0.1 angstroms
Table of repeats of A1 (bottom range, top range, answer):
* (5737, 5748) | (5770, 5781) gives 1.06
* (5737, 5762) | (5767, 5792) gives 1.02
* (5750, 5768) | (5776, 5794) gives 1.01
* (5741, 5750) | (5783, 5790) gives 1.05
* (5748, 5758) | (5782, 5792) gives 1.01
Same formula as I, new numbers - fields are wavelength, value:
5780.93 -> 14.04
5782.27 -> 13.94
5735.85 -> 13.17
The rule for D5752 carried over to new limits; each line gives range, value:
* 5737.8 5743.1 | 13.1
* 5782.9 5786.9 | 13.8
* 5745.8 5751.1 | 13.2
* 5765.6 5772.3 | 13.4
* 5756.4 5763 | 13.8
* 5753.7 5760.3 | 13.8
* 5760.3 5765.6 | 13.7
